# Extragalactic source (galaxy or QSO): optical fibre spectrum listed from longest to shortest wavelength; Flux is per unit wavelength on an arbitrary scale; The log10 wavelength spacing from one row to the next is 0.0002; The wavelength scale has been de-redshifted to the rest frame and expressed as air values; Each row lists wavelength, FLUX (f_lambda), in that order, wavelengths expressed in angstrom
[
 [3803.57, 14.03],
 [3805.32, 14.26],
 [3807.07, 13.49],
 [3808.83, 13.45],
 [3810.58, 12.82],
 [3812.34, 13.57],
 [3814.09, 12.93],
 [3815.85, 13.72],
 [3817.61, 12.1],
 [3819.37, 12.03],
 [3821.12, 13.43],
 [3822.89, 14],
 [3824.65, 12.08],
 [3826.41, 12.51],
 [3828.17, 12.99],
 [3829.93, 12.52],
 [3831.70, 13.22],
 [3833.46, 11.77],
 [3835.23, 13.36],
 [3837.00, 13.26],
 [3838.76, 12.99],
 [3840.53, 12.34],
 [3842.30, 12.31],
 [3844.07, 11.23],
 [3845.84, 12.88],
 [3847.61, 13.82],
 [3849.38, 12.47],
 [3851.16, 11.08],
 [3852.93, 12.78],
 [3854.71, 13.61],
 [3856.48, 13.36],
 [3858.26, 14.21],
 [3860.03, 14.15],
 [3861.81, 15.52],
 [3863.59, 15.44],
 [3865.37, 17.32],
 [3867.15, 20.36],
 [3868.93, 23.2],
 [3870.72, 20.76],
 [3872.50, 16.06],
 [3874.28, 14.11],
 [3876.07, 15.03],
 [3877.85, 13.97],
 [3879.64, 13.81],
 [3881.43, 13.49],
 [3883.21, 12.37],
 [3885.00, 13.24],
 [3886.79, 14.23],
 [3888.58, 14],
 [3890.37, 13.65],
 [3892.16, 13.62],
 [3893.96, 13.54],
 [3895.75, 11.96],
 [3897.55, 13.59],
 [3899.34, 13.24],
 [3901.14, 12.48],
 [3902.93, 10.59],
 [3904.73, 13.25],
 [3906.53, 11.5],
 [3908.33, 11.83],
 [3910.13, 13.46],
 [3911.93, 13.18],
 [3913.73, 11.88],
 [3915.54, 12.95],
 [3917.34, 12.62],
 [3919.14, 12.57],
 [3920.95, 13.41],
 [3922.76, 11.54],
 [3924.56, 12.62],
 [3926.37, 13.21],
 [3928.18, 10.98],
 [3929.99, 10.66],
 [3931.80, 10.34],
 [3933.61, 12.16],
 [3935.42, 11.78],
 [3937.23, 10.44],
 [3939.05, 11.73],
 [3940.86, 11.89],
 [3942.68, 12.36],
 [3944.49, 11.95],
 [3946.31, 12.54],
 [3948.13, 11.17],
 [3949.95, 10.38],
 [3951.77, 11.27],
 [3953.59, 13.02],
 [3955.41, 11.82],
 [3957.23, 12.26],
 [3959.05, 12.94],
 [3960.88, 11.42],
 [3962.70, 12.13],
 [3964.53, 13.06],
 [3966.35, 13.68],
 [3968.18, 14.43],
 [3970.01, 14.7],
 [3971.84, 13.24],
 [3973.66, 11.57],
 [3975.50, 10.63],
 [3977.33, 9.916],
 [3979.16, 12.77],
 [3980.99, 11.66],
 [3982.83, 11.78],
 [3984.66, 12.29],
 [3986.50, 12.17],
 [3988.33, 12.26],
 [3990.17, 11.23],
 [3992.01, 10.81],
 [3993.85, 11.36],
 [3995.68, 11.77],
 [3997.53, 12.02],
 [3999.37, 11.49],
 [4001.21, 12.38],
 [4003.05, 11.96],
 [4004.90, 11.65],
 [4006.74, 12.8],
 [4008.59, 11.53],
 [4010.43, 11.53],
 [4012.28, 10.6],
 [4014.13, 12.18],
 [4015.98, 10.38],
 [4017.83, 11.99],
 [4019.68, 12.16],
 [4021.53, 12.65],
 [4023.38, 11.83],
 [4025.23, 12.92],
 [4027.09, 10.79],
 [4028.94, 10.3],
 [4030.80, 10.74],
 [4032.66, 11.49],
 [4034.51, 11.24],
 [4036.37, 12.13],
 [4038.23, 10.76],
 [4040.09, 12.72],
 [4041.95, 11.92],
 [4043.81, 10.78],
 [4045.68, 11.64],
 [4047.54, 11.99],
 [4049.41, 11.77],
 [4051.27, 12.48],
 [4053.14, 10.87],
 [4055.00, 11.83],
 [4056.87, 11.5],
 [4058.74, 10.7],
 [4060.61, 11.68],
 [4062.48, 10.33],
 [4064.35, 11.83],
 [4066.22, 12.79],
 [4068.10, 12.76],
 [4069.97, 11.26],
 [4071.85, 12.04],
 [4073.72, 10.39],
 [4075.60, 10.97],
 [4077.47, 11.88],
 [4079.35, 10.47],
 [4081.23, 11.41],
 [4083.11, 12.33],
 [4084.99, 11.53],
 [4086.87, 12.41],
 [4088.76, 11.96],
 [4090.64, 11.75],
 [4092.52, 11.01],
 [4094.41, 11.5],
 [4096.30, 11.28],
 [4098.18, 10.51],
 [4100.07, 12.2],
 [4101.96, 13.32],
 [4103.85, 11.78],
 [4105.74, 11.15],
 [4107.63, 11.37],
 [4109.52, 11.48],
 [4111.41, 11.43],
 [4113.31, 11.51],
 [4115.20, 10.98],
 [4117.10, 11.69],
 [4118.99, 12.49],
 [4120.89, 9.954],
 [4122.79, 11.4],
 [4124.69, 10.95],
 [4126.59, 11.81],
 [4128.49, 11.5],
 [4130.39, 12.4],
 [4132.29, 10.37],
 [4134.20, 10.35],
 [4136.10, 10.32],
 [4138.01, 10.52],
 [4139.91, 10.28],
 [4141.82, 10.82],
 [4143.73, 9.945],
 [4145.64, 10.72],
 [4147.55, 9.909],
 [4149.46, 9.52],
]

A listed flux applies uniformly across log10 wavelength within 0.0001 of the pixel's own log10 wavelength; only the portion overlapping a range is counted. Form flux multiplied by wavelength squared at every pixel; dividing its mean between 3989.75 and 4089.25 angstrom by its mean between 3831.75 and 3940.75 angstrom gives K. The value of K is 0.94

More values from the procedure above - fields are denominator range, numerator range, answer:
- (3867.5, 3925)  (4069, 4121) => 0.93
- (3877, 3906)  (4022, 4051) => 0.95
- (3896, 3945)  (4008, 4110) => 1.02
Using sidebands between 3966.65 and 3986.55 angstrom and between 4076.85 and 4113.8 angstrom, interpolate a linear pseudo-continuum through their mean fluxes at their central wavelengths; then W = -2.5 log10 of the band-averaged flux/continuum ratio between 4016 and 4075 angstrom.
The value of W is 0.03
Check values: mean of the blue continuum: 12.3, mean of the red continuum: 11.6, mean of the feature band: 11.6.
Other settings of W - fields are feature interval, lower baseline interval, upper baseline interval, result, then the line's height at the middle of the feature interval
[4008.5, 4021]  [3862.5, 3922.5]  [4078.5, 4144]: 0.094 mag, 12.6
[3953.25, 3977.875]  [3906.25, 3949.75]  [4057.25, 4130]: -0.054 mag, 11.9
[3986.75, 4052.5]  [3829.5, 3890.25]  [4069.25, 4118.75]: 0.066 mag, 12.4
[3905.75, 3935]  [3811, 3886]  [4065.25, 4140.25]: 0.090 mag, 13.2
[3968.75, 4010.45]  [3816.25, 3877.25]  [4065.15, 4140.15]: 0.061 mag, 12.6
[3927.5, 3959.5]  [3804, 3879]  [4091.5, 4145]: 0.116 mag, 13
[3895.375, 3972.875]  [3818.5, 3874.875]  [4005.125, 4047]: 0.051 mag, 12.9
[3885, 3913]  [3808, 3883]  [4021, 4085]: 0.032 mag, 13.3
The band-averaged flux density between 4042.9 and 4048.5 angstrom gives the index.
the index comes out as 11.5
